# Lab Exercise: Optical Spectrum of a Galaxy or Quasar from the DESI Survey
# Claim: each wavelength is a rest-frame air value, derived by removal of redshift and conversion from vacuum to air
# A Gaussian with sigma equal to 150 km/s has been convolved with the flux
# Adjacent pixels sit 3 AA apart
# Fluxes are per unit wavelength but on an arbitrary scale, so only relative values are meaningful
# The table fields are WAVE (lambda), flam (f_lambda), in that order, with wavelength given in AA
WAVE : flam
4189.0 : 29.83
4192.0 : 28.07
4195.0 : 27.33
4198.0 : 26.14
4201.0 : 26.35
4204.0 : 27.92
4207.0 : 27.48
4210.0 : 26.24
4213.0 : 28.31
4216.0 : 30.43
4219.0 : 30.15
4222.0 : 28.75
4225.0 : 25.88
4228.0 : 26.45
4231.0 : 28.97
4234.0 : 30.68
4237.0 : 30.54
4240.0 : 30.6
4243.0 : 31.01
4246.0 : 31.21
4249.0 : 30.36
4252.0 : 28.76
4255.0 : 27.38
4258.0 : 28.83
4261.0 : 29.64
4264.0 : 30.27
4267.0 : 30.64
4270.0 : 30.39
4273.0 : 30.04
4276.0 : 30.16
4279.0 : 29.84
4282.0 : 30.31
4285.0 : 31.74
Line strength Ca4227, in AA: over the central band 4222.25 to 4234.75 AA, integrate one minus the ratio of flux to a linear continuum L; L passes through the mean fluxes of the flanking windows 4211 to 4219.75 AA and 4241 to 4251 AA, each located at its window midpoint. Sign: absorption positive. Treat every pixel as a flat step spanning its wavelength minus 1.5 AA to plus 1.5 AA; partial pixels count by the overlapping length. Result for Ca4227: 0.9 AA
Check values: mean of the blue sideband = 29.4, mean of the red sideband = 30.7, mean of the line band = 27.9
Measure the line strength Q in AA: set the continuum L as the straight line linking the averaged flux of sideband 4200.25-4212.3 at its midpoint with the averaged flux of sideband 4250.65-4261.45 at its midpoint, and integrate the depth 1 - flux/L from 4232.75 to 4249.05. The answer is -1.5 AA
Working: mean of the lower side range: 27.1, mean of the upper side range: 28.6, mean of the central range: 30.8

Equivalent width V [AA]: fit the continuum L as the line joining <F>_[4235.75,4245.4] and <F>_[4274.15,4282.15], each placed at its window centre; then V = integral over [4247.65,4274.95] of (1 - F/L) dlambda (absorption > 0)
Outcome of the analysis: 0.70 AA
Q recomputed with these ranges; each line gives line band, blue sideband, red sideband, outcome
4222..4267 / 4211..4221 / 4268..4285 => 0.7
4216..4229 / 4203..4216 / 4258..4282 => 0.1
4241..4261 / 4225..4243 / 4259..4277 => 0.1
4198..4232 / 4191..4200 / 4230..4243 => 1.0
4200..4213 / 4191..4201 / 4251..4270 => 0.1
